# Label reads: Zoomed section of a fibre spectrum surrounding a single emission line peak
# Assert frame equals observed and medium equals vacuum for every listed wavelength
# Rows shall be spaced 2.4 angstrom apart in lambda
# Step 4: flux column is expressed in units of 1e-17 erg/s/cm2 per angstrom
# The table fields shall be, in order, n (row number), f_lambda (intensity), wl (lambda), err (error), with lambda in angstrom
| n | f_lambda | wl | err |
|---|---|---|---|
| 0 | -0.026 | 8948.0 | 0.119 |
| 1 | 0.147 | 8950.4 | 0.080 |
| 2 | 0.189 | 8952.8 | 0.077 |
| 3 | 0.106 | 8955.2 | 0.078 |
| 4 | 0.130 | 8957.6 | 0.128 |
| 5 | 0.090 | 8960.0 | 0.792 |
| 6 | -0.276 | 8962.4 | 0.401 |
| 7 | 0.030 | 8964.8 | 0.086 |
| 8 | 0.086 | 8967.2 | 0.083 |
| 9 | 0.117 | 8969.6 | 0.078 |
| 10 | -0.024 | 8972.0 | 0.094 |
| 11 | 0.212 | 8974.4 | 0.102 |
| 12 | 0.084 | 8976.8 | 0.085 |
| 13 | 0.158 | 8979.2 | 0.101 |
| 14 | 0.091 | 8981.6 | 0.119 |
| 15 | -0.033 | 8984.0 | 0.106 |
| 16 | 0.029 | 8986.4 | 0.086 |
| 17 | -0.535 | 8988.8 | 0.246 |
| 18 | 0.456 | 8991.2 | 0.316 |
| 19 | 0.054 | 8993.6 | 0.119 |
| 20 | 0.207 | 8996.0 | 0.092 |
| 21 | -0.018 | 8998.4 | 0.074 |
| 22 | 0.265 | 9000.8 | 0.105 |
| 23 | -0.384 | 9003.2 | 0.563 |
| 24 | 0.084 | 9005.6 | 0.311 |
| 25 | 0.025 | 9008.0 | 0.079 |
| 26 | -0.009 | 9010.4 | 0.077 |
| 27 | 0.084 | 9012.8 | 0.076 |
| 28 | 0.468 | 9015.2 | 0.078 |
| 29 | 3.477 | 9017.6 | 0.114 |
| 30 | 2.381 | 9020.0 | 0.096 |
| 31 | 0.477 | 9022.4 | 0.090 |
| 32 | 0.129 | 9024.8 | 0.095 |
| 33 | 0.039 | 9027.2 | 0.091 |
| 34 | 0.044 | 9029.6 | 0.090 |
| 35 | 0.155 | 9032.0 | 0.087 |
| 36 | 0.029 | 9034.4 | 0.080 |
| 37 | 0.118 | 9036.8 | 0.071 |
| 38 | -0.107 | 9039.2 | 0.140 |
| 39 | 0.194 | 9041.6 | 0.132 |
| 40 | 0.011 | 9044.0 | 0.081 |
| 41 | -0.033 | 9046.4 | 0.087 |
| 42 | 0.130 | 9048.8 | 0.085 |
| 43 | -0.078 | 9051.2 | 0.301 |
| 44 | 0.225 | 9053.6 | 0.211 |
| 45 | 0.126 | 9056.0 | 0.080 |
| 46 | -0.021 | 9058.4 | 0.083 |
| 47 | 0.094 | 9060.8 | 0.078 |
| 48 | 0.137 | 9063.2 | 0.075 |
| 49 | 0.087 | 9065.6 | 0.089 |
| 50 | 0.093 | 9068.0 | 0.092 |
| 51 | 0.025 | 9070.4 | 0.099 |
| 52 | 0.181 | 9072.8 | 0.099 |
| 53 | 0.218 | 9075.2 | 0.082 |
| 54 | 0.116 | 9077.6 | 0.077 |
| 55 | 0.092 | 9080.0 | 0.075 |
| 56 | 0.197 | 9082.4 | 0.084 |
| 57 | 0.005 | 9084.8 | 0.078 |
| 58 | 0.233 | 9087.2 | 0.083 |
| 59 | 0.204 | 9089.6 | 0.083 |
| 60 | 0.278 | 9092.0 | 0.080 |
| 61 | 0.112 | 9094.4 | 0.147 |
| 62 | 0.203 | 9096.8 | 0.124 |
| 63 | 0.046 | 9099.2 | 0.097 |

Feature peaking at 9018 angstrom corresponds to [O III]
